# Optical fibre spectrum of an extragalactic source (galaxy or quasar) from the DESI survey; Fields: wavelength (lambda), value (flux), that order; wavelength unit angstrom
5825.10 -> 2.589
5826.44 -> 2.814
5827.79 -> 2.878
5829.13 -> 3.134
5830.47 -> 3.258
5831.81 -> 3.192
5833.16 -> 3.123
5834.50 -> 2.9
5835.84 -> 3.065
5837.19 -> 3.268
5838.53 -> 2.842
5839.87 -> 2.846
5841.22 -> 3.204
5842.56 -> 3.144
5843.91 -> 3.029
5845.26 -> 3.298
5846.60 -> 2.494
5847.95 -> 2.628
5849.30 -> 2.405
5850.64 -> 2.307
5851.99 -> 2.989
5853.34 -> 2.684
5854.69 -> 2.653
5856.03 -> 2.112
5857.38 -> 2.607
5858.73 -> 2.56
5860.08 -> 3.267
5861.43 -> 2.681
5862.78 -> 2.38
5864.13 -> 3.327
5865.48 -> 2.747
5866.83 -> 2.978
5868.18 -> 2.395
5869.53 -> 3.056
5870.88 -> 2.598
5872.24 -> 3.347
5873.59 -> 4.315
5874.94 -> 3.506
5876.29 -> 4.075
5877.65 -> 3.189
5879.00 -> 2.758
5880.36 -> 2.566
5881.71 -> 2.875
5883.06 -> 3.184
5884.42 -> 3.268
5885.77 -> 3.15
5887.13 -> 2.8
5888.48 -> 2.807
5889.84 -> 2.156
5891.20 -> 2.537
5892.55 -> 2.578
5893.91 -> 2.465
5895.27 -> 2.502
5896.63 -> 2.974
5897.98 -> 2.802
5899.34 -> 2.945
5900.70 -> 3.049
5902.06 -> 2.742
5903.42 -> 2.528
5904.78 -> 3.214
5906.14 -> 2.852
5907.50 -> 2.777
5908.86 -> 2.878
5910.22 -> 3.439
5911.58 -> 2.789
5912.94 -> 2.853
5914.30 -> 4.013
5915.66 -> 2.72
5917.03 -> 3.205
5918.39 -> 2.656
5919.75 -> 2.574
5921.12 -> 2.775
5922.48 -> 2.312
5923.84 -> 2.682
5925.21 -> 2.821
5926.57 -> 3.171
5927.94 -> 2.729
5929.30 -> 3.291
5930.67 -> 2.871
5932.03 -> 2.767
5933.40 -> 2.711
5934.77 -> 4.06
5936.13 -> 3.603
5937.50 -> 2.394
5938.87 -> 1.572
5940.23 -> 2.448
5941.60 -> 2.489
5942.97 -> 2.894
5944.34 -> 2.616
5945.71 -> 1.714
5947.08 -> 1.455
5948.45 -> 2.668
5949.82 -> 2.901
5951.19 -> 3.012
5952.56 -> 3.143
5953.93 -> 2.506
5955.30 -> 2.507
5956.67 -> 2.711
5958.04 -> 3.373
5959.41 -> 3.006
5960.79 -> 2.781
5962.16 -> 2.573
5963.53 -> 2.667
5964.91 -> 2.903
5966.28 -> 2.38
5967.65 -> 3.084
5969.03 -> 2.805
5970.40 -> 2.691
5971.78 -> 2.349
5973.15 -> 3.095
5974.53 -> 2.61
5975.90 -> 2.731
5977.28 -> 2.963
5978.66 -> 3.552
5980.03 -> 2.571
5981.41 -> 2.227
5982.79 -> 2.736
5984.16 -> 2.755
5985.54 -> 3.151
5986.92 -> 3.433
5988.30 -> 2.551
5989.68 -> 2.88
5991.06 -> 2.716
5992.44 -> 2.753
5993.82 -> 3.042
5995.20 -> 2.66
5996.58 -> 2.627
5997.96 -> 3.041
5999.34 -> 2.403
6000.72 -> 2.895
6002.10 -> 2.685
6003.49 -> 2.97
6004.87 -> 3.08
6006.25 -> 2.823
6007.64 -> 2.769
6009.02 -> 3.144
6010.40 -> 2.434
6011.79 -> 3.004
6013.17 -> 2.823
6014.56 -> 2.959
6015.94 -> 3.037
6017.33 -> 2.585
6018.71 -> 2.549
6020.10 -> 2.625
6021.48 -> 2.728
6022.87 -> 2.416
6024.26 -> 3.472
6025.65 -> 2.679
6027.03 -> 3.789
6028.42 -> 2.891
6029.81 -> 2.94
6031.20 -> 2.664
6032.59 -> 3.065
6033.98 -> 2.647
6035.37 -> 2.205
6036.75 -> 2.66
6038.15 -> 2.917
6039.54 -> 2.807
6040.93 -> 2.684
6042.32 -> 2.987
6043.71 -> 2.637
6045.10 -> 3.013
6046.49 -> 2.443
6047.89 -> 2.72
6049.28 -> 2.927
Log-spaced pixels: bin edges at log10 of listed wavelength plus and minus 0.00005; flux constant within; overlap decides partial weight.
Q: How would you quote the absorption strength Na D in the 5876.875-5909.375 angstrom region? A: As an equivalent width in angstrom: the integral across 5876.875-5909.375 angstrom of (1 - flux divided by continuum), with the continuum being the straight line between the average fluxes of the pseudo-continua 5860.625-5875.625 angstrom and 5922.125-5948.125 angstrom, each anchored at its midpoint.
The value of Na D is 0.9 angstrom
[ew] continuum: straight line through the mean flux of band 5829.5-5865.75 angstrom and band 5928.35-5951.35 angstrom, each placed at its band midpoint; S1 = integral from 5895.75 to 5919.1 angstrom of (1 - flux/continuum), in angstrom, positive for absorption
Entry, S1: -1.96 angstrom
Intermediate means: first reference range 2.86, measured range 2.96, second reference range 2.67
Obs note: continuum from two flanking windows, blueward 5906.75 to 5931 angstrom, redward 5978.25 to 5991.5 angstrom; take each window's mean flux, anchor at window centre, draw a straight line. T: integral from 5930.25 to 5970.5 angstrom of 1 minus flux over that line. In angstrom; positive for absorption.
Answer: 2.4 angstrom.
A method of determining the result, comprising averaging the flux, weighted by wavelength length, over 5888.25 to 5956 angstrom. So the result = 2.76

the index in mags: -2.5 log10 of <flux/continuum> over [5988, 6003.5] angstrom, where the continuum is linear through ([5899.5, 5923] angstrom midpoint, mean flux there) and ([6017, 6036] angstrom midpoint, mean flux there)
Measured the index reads 0.03 mag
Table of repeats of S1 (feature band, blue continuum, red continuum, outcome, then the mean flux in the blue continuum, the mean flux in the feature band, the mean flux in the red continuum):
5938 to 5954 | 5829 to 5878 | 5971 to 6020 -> 2.32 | 2.96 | 2.45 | 2.81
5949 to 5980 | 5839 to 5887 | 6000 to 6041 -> 0.43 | 2.93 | 2.83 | 2.83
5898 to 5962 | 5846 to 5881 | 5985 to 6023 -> 0.89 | 2.87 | 2.81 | 2.82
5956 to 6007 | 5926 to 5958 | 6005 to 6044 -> -0.91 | 2.72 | 2.82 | 2.82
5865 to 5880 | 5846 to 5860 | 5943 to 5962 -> -3.37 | 2.57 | 3.17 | 2.65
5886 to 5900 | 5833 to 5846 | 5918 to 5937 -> 1.46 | 3.07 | 2.67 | 2.93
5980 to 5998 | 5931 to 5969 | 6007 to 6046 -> -0.19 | 2.7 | 2.79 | 2.82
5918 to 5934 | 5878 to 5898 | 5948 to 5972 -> -0.02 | 2.77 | 2.78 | 2.79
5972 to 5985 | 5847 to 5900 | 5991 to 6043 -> 0.17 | 2.85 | 2.79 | 2.82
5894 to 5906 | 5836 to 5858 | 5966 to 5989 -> -0.12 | 2.79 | 2.83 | 2.81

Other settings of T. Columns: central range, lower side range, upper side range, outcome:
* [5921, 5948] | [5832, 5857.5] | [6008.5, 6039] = 1.56 angstrom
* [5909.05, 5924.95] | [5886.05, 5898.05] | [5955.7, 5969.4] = -1.23 angstrom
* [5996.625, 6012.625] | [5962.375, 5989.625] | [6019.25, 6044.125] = -0.11 angstrom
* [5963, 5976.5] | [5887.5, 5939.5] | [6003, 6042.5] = 0.50 angstrom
